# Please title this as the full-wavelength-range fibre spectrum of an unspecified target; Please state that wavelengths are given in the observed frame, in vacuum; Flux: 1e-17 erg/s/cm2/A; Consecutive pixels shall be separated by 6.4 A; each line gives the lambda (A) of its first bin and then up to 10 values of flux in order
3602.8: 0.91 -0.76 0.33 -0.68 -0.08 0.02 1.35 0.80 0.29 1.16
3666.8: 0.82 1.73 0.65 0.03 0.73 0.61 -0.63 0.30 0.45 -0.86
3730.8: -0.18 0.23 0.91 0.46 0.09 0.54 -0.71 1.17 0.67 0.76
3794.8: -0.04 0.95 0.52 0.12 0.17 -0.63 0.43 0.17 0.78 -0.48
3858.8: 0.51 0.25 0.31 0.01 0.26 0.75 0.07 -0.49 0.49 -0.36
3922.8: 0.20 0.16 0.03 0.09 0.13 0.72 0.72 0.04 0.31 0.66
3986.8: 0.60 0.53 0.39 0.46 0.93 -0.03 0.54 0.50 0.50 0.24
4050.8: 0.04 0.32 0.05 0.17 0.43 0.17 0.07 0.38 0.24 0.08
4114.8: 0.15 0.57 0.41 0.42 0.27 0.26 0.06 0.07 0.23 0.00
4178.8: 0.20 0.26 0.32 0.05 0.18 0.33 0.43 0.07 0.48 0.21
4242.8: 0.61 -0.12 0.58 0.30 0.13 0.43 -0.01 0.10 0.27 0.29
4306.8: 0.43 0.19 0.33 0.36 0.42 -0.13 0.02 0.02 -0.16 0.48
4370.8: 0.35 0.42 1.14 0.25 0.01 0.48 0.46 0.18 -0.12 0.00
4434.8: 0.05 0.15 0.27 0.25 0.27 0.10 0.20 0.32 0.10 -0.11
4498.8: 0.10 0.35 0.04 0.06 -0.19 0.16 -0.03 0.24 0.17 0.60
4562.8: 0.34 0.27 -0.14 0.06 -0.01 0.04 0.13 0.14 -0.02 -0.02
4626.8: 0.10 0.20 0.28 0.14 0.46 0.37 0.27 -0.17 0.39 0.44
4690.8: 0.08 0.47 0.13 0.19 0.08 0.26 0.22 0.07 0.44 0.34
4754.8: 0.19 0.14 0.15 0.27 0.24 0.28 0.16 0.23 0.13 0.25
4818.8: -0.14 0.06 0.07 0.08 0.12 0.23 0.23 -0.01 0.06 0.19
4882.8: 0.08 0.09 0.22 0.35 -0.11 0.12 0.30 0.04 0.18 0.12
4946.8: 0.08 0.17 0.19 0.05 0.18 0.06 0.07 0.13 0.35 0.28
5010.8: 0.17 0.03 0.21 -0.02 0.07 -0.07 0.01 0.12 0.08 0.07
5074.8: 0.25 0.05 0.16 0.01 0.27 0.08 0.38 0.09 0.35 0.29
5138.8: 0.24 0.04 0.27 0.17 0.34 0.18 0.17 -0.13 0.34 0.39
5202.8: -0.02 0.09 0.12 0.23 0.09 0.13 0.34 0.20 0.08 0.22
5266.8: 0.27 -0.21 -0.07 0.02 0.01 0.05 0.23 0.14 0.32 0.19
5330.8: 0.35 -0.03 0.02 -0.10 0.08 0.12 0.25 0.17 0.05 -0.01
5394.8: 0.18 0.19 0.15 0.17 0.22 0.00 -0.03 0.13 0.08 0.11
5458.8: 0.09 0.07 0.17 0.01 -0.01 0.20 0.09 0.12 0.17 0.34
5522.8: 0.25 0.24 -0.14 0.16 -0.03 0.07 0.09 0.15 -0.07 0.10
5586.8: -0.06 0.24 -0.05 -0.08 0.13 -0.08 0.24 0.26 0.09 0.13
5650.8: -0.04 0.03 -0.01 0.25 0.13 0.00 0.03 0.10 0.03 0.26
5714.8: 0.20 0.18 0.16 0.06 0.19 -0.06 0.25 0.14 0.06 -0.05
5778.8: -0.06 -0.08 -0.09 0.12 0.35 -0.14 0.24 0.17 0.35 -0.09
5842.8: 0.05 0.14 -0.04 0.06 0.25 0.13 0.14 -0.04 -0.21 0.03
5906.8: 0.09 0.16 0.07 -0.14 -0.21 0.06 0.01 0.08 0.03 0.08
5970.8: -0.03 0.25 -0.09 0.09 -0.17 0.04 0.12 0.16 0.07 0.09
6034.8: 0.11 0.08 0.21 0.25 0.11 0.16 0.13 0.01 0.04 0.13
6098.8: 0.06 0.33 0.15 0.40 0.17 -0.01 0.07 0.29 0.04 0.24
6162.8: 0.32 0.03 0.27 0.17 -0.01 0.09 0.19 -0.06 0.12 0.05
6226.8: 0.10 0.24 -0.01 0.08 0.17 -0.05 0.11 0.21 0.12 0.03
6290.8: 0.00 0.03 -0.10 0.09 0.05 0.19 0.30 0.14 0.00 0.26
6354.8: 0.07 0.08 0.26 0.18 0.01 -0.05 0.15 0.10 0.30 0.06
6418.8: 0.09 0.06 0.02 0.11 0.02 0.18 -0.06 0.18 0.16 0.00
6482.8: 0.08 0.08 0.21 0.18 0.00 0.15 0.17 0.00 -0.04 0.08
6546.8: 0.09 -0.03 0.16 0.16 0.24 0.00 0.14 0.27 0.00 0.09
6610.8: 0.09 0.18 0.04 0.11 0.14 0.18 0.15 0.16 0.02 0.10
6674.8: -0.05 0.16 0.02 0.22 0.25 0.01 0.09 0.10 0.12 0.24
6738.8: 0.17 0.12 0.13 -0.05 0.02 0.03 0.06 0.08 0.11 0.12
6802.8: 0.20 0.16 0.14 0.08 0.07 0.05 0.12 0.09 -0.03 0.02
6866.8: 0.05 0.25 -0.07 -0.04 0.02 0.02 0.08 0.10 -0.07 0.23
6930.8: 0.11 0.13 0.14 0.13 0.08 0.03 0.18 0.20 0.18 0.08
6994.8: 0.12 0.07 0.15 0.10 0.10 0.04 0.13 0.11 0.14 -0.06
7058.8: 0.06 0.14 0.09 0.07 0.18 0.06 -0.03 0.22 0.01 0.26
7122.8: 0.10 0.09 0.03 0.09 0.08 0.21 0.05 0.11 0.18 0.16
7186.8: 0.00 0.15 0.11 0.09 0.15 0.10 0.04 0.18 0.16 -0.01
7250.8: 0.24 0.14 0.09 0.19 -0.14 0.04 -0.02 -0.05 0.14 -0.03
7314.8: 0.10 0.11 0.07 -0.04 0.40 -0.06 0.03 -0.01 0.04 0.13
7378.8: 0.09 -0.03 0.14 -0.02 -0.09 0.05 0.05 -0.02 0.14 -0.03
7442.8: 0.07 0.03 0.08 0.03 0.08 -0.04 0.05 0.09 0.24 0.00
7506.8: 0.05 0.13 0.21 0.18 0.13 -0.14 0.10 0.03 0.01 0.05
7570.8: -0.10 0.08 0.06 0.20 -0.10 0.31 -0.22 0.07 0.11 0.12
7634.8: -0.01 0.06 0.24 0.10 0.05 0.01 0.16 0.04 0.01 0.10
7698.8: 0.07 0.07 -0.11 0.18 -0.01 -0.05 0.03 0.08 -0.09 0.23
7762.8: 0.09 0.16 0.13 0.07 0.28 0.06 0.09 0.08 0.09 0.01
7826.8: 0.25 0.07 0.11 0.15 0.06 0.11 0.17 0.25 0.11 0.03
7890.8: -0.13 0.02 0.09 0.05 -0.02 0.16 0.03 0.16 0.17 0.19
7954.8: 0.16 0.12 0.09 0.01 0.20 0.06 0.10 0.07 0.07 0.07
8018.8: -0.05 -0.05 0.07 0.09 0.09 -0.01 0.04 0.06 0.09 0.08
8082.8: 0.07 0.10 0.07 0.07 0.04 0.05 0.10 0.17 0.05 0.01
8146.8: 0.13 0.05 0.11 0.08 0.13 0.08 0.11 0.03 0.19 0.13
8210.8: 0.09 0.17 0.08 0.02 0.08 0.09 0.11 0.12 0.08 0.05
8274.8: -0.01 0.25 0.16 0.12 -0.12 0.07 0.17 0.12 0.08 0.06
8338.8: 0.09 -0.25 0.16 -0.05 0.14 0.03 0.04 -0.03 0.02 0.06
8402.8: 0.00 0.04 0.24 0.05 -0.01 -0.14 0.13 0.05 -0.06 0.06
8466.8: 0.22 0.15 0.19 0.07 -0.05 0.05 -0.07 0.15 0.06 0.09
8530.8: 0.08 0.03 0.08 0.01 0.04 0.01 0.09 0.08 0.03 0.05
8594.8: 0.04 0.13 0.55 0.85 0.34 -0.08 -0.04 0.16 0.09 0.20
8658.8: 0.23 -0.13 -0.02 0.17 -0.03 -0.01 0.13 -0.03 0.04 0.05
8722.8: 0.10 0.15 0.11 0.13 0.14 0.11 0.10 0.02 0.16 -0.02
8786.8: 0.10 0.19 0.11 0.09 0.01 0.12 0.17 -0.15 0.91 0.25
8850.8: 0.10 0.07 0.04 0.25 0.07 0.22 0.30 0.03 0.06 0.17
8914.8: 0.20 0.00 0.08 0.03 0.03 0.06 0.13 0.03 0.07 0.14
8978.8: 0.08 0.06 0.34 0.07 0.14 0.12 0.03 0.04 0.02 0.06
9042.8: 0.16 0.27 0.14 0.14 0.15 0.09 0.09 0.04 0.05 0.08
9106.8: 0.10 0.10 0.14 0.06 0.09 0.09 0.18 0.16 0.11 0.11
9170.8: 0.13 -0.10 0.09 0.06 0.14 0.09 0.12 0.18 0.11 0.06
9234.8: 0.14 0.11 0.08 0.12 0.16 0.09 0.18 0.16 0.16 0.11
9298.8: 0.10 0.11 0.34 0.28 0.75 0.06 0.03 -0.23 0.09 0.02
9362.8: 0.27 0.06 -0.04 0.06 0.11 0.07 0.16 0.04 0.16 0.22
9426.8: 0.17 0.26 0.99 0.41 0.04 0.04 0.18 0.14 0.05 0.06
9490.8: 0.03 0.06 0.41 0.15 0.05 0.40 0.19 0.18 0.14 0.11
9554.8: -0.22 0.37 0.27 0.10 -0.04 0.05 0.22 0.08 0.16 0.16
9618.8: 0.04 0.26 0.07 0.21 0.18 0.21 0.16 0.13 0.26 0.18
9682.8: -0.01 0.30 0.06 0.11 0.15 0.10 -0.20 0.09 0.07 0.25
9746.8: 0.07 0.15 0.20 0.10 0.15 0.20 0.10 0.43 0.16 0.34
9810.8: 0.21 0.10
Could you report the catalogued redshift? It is 1.31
